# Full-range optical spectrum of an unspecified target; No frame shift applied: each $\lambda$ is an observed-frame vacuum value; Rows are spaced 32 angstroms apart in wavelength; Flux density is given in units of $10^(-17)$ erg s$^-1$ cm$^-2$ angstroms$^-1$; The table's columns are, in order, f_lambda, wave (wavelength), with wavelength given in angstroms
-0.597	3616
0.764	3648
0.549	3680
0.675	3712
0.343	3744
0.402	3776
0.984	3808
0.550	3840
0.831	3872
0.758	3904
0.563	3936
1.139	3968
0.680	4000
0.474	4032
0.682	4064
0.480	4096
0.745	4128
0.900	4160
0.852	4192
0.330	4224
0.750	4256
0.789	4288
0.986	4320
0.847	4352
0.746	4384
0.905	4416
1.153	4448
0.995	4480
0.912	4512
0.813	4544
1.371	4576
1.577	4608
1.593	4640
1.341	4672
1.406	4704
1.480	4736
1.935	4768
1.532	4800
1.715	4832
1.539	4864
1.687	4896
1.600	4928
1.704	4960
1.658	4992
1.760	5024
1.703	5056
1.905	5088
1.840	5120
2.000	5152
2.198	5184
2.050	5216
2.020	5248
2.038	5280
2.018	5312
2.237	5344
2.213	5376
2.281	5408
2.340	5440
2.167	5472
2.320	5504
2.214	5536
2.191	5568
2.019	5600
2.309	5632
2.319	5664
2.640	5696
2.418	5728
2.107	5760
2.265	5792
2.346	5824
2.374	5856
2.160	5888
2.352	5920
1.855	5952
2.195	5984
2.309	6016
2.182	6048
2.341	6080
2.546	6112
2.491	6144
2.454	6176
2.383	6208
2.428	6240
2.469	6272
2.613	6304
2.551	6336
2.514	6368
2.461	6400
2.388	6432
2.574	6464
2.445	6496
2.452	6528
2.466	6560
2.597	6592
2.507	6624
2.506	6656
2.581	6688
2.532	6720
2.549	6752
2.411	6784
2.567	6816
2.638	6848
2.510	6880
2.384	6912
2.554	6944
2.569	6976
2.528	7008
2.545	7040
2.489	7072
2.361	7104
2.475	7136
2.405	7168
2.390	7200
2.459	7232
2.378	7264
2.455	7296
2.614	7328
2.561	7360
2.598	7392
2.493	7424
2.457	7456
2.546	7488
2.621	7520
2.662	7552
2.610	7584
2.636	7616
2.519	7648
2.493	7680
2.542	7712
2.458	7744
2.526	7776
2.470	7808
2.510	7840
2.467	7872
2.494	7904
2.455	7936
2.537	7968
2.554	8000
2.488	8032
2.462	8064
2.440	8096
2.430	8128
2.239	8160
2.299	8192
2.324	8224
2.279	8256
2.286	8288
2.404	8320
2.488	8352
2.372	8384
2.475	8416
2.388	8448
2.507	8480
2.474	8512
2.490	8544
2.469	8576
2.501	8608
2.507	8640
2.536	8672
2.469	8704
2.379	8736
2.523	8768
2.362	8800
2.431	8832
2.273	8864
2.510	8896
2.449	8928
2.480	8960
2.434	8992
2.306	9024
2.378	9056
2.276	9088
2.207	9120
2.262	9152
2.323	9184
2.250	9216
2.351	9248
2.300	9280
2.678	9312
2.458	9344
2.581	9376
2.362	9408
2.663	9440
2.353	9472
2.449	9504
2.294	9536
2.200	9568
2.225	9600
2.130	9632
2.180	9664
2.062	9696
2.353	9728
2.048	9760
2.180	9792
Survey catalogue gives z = 0.149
